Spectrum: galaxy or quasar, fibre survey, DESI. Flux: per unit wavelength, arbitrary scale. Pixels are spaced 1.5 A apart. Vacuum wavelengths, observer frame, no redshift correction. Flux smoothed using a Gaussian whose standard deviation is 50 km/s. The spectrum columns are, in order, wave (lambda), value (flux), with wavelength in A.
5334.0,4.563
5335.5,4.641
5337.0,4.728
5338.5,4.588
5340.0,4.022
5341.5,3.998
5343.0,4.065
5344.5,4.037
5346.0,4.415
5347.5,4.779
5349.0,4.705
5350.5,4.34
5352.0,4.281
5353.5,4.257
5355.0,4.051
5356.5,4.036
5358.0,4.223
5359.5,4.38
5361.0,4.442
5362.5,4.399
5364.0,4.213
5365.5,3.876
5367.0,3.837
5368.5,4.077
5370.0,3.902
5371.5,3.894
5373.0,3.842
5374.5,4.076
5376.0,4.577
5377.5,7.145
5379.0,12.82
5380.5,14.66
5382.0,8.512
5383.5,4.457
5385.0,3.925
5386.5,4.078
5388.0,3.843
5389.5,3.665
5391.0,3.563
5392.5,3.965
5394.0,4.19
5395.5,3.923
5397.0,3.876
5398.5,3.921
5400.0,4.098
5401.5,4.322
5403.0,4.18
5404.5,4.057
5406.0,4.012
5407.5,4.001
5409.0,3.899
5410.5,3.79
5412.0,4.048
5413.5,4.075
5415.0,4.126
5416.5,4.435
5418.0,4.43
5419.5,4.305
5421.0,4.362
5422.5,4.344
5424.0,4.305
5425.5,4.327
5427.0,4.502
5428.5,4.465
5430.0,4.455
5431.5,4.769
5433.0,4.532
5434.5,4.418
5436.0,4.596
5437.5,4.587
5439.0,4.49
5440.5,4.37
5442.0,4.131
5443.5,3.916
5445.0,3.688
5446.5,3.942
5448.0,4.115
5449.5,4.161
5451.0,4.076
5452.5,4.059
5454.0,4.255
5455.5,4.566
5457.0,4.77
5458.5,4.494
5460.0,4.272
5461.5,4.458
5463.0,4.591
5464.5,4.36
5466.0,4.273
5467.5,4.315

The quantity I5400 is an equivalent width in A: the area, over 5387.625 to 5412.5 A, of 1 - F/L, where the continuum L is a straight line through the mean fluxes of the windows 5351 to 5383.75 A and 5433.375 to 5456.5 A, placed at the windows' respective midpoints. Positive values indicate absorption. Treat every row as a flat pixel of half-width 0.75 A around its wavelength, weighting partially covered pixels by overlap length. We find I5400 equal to 4.7 A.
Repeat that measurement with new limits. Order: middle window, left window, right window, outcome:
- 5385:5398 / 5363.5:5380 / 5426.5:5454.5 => 2.9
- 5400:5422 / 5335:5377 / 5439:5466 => 0.6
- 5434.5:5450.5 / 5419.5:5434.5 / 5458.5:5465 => 0.8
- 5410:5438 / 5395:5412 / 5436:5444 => -1.1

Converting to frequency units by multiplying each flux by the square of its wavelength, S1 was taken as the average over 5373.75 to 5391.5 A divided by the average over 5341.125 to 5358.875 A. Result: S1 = 1.50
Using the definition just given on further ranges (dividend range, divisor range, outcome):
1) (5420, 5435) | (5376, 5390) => 0.65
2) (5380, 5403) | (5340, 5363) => 1.15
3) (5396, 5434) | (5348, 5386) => 0.82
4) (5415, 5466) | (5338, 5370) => 1.06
